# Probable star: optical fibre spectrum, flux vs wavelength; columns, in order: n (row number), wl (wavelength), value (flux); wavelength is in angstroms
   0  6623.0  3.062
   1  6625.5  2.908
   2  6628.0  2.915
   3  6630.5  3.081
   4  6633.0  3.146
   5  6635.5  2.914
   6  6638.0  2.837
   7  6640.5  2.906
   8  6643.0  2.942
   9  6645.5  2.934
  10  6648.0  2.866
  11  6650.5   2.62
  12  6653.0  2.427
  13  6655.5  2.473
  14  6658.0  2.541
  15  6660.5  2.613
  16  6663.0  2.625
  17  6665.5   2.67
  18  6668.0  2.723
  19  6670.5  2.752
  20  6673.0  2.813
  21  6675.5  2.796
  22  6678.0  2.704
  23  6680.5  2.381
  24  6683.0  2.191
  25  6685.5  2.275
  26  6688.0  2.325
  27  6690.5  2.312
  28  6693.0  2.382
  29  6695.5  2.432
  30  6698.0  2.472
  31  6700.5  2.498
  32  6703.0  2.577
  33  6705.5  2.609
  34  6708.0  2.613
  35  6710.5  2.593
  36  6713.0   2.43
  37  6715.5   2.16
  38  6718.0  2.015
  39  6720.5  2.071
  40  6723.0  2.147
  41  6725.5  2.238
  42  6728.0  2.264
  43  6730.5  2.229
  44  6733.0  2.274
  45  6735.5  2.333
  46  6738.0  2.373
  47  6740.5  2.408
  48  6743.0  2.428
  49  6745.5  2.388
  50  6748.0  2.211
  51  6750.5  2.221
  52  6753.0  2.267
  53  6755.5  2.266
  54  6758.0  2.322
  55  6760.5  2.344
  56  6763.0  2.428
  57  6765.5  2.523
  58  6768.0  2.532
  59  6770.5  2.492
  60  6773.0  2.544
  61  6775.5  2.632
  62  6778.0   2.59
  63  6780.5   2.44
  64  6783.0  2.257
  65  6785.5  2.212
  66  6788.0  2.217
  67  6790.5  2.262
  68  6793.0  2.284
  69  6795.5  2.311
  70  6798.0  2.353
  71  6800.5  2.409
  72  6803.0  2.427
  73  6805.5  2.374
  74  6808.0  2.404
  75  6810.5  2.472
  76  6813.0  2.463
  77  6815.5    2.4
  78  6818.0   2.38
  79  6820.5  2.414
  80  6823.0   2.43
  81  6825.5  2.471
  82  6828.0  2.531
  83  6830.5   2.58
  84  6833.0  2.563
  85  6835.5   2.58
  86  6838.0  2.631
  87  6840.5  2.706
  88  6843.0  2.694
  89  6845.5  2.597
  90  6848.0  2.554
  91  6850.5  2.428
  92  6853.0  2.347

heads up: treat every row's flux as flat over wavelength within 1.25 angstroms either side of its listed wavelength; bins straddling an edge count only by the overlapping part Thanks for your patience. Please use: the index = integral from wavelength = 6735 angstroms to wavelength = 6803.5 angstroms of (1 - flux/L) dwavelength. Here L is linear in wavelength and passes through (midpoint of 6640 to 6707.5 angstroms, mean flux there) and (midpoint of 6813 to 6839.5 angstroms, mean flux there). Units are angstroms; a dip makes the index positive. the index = 4.2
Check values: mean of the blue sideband 2.58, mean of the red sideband 2.5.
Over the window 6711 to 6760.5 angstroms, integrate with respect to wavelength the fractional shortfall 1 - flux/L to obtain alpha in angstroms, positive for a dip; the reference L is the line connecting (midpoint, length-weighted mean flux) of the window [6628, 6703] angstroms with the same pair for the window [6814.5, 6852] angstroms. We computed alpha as 6.2 angstroms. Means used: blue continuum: 2.65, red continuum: 2.53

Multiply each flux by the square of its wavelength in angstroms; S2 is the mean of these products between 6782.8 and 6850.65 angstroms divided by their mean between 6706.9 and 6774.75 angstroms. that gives 1.1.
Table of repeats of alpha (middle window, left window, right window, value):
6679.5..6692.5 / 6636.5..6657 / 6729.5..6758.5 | 1.38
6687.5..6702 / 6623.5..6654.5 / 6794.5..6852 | 1.83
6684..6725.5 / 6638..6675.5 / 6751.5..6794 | 3.47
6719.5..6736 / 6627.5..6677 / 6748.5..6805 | 2.05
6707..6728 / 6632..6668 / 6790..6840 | 2.76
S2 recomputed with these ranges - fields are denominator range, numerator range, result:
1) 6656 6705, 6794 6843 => 1.02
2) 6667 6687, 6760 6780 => 1.00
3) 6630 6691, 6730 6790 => 0.91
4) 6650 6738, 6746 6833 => 1.01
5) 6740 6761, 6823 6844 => 1.14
